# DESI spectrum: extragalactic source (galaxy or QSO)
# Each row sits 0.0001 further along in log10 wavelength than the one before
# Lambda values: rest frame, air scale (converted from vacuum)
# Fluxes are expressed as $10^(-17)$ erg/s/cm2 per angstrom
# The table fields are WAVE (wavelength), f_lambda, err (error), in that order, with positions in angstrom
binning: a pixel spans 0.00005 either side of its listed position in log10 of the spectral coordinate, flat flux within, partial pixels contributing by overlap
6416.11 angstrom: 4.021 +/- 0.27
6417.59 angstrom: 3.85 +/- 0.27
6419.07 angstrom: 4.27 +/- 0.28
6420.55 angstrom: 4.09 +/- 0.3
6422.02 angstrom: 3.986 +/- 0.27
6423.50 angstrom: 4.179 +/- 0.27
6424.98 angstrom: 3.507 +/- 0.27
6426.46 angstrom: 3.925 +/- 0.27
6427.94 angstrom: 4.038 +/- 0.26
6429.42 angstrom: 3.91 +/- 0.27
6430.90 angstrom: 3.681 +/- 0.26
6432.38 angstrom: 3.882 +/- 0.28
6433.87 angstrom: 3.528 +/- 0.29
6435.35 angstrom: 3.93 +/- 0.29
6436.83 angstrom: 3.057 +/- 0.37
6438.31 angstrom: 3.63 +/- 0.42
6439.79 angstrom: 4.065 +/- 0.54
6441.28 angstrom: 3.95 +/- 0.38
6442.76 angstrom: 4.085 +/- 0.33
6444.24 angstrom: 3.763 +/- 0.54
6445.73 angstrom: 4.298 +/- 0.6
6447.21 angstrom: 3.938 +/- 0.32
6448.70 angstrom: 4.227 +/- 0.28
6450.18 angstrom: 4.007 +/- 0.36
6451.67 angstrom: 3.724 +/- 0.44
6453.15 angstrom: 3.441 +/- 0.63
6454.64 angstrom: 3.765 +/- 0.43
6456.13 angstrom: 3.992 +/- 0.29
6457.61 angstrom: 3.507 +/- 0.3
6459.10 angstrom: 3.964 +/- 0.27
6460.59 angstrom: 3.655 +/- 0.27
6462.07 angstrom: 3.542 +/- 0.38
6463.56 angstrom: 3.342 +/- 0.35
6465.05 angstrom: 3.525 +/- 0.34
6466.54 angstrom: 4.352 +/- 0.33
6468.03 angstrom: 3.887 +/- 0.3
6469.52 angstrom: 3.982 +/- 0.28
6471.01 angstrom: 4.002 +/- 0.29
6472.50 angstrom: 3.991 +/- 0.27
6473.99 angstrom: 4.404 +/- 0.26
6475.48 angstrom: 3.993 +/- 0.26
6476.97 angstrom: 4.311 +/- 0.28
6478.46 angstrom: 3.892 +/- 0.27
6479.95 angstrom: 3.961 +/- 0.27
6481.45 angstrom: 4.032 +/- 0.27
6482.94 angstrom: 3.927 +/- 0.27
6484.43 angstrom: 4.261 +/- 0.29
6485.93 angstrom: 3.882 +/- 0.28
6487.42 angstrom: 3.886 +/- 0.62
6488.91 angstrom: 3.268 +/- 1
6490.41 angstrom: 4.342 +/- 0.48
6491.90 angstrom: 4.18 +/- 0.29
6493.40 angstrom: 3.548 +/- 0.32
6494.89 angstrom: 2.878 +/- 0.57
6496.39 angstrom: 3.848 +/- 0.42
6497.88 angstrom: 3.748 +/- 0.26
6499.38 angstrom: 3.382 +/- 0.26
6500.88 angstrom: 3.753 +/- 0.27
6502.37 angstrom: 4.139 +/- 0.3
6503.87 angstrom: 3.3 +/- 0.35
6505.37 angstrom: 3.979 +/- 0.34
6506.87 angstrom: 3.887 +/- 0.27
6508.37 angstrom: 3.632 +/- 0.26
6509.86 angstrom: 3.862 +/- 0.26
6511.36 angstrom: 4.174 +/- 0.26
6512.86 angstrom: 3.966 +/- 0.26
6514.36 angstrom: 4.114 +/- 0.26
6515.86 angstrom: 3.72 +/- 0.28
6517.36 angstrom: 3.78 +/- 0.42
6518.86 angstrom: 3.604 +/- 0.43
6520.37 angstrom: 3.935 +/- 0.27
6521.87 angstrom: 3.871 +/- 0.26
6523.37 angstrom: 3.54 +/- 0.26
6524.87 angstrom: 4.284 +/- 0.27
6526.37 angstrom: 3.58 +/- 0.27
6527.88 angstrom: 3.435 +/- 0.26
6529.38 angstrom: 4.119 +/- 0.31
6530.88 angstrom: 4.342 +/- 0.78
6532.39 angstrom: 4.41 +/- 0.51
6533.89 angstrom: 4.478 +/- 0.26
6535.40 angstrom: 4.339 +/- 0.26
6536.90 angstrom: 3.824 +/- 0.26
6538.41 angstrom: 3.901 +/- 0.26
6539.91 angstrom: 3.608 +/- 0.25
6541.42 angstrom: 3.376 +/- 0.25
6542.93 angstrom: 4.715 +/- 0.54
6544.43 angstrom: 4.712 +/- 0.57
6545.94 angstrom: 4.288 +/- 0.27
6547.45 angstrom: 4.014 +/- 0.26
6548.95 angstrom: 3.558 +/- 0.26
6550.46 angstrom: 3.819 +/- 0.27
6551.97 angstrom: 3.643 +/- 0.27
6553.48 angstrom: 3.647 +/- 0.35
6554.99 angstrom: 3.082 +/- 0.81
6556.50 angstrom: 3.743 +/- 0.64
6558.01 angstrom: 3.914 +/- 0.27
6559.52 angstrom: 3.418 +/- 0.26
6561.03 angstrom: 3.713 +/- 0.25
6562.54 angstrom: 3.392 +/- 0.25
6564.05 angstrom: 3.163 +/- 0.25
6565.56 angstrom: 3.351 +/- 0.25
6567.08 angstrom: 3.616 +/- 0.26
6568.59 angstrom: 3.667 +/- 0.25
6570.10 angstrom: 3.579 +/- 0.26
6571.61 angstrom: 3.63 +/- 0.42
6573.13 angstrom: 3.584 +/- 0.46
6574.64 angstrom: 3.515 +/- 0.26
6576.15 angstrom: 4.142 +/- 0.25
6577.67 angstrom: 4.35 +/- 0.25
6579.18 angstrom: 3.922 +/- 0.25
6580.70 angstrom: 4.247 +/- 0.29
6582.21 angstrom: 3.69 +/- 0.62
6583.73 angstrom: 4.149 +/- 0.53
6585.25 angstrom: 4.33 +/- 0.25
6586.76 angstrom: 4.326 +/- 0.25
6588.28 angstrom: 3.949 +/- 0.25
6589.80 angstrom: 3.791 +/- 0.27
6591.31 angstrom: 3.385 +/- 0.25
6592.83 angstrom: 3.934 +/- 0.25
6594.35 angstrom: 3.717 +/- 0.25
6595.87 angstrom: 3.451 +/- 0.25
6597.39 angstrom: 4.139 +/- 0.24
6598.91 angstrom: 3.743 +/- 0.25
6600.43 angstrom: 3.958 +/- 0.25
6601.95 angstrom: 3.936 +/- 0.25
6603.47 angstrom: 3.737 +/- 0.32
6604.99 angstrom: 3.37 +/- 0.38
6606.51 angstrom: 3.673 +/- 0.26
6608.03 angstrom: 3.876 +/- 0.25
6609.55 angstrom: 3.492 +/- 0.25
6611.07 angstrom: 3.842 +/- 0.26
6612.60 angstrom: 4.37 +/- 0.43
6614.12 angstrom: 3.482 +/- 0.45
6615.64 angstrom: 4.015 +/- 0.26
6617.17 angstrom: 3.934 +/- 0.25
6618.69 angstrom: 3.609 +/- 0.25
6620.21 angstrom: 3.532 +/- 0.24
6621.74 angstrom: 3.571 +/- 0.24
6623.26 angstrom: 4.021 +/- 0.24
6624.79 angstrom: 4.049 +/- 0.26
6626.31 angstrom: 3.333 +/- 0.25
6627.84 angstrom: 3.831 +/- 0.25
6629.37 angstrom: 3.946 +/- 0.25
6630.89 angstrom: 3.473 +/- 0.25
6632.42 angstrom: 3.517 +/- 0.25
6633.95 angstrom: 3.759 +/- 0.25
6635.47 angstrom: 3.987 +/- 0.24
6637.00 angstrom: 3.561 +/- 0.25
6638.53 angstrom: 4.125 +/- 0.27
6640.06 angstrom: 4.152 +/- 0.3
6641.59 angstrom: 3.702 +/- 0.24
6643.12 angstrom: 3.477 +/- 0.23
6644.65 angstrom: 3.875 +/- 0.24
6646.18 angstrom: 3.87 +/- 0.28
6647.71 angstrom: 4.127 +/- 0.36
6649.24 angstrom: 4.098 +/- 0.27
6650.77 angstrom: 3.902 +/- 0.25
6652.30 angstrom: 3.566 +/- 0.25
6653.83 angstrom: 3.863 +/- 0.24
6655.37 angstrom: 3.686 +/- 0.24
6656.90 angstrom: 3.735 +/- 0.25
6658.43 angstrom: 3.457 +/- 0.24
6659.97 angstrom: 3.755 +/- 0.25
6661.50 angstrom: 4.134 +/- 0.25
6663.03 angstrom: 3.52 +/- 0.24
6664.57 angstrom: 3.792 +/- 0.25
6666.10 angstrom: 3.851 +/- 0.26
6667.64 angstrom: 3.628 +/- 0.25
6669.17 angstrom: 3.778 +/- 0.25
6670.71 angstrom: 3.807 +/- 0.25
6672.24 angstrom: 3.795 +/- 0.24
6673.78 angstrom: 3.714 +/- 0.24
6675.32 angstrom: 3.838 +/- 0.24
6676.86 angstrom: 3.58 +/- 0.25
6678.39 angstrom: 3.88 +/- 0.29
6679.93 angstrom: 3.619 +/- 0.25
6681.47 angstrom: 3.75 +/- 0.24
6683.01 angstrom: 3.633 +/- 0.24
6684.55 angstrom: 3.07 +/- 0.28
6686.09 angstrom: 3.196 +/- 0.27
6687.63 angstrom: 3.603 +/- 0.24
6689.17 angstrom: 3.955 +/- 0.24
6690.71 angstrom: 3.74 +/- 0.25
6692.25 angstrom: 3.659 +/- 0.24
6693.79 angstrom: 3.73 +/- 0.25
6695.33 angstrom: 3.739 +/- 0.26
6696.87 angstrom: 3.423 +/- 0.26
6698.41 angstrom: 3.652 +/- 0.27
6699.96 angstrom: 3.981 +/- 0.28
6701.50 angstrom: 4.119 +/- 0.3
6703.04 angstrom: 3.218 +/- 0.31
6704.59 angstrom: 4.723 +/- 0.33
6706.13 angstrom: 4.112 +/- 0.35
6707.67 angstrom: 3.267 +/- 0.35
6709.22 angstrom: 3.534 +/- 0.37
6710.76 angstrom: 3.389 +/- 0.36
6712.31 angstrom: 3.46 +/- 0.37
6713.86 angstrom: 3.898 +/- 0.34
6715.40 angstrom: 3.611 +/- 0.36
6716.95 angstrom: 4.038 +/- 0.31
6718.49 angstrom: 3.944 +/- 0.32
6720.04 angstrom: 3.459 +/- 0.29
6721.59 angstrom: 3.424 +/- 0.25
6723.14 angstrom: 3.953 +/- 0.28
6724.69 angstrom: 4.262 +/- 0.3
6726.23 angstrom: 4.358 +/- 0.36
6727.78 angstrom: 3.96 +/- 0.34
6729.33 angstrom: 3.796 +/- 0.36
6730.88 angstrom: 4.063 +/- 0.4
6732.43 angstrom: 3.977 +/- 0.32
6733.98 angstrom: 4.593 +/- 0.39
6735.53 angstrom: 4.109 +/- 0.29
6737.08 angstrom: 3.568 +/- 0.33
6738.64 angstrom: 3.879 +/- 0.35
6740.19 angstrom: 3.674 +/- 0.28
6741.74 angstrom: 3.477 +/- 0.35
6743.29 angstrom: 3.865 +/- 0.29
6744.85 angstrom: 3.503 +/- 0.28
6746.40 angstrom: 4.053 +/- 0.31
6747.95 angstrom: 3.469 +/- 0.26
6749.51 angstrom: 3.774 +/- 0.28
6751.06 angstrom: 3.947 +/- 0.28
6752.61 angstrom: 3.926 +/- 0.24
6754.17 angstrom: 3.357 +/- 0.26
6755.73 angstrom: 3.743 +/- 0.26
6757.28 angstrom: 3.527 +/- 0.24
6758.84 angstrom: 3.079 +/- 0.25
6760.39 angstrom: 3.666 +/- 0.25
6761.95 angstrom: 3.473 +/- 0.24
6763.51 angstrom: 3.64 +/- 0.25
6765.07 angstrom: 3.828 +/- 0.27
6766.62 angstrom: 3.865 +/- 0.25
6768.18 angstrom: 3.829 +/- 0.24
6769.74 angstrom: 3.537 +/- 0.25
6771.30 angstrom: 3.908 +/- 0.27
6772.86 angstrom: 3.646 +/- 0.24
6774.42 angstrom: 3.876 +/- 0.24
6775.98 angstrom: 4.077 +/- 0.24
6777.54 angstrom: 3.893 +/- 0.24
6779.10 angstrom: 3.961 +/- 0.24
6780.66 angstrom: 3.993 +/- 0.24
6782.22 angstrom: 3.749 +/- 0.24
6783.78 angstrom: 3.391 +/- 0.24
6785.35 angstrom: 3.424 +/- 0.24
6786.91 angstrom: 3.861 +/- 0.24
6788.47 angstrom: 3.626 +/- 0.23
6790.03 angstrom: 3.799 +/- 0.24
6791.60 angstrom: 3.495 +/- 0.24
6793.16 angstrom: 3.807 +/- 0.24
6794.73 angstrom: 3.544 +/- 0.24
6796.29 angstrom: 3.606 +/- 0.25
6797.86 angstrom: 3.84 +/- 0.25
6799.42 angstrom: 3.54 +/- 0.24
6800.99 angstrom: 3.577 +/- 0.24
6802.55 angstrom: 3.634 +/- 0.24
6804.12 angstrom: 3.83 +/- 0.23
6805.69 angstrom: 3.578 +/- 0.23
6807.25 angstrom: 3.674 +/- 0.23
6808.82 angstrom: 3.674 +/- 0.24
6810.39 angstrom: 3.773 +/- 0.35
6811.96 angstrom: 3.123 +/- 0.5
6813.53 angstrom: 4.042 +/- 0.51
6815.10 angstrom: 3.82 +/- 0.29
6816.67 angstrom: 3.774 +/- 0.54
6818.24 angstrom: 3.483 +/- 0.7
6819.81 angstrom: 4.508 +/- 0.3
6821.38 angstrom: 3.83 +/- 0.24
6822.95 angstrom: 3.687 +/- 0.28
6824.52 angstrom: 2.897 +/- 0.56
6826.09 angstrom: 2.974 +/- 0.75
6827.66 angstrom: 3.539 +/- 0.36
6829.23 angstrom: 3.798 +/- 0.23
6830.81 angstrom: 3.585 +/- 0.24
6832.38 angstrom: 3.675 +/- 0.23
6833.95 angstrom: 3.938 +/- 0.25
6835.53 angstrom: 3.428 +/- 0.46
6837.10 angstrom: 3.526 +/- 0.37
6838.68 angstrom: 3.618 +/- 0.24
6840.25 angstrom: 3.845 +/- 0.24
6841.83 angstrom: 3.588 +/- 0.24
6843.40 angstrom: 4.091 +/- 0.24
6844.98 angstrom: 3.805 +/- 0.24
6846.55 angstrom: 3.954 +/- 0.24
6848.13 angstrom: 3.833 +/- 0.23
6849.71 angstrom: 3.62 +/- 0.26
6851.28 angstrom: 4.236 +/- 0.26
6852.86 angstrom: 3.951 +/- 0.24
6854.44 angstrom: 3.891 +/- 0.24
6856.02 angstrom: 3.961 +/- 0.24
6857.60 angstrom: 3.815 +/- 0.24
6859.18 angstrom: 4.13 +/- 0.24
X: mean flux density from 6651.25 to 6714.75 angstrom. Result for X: 3.7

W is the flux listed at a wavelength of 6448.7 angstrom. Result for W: 4.227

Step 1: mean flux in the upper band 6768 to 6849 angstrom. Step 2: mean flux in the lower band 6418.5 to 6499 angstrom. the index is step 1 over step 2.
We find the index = 0.96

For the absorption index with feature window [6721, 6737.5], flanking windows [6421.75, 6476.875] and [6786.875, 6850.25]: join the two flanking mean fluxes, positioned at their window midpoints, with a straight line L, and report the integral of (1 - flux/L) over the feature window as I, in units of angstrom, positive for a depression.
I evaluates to -1.3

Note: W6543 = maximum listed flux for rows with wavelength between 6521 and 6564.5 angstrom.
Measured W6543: 4.715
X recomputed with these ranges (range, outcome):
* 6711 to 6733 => 3.86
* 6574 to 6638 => 3.83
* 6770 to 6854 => 3.72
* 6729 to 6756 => 3.82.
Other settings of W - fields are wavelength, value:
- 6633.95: 3.759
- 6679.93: 3.619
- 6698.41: 3.652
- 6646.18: 3.87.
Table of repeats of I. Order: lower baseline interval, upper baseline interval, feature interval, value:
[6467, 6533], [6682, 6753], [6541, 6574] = 1.3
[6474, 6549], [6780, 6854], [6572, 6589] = -0.6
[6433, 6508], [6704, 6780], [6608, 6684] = 0.7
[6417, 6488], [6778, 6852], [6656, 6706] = 0.6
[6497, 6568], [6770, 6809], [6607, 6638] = 0.2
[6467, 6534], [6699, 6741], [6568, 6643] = 1.3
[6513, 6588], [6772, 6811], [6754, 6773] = 0.5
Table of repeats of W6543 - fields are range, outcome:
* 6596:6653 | 4.37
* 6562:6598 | 4.35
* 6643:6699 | 4.134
